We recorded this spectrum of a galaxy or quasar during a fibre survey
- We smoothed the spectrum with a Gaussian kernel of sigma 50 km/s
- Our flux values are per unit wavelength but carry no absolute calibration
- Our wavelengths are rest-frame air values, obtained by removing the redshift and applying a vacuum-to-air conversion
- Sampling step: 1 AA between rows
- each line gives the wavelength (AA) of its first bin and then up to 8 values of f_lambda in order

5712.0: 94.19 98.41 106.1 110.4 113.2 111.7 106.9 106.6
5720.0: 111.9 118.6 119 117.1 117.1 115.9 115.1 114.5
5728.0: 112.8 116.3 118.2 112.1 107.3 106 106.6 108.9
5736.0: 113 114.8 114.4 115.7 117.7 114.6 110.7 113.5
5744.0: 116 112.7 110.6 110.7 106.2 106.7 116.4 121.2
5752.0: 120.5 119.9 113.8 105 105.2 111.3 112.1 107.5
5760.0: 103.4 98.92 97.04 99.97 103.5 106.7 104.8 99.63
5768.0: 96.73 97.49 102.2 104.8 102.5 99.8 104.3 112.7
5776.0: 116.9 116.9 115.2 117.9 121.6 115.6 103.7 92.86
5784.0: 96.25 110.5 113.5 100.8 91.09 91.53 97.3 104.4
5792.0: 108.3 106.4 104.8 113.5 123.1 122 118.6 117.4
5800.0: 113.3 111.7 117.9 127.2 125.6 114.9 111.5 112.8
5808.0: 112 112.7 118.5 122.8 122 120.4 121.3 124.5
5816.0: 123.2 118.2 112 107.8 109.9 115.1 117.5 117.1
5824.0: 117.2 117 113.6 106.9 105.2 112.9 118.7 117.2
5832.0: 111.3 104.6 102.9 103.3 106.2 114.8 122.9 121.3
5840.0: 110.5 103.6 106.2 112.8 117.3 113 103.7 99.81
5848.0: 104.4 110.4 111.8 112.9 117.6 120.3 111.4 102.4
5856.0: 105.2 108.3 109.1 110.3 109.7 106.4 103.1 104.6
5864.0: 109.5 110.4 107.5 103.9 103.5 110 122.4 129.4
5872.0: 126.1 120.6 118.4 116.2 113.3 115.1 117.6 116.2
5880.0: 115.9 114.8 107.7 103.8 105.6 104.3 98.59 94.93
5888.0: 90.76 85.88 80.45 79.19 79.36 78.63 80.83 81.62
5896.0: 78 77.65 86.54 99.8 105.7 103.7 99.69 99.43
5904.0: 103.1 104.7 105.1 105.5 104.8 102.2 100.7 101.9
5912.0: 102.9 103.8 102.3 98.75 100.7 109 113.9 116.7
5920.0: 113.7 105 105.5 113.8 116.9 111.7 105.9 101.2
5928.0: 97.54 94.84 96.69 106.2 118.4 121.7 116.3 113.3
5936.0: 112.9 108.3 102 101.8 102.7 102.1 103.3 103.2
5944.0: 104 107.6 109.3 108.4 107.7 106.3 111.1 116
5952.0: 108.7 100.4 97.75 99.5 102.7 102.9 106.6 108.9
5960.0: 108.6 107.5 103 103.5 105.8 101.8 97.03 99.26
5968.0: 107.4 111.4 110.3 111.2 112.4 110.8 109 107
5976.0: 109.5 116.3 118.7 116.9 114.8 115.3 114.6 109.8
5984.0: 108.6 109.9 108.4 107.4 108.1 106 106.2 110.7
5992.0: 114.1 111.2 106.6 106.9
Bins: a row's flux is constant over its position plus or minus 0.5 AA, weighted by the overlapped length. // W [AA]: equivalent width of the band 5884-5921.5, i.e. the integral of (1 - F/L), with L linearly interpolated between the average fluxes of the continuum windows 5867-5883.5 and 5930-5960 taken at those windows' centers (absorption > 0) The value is 4.88 AA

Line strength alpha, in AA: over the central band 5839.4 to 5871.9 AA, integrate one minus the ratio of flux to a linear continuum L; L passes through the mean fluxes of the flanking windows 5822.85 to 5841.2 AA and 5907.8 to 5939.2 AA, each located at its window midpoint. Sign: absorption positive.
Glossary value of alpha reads 0.2 AA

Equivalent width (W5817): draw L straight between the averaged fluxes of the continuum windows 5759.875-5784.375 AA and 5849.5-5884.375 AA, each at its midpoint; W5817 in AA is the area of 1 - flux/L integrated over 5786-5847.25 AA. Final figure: -2.39 AA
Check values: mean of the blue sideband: 105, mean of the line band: 113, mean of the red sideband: 112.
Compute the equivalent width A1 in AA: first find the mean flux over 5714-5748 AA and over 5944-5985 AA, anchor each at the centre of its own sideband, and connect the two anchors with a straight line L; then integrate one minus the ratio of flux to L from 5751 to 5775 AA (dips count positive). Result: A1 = 1.4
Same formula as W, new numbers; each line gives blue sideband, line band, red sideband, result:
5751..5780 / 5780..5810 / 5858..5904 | -1.14 AA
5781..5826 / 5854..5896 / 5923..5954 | 1.98 AA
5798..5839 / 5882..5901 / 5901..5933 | 3.10 AA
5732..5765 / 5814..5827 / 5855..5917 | -1.15 AA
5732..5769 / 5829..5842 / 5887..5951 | -0.71 AA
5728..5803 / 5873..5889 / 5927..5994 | -0.02 AA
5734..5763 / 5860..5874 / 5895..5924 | -1.03 AA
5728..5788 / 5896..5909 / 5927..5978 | 1.02 AA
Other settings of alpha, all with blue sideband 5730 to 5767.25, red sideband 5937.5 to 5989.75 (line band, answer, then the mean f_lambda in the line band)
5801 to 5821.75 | -1.5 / 117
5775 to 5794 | 0.5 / 107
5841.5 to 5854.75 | -0.2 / 111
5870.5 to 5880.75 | -1.0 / 119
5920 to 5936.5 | -0.1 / 109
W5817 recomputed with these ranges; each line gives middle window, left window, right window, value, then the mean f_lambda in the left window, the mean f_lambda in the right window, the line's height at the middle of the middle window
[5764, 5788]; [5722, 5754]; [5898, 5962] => 1.26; 114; 106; 112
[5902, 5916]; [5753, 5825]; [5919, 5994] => 0.79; 110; 108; 109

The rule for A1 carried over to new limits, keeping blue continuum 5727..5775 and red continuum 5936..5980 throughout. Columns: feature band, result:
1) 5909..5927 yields 0.06 AA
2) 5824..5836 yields -0.25 AA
